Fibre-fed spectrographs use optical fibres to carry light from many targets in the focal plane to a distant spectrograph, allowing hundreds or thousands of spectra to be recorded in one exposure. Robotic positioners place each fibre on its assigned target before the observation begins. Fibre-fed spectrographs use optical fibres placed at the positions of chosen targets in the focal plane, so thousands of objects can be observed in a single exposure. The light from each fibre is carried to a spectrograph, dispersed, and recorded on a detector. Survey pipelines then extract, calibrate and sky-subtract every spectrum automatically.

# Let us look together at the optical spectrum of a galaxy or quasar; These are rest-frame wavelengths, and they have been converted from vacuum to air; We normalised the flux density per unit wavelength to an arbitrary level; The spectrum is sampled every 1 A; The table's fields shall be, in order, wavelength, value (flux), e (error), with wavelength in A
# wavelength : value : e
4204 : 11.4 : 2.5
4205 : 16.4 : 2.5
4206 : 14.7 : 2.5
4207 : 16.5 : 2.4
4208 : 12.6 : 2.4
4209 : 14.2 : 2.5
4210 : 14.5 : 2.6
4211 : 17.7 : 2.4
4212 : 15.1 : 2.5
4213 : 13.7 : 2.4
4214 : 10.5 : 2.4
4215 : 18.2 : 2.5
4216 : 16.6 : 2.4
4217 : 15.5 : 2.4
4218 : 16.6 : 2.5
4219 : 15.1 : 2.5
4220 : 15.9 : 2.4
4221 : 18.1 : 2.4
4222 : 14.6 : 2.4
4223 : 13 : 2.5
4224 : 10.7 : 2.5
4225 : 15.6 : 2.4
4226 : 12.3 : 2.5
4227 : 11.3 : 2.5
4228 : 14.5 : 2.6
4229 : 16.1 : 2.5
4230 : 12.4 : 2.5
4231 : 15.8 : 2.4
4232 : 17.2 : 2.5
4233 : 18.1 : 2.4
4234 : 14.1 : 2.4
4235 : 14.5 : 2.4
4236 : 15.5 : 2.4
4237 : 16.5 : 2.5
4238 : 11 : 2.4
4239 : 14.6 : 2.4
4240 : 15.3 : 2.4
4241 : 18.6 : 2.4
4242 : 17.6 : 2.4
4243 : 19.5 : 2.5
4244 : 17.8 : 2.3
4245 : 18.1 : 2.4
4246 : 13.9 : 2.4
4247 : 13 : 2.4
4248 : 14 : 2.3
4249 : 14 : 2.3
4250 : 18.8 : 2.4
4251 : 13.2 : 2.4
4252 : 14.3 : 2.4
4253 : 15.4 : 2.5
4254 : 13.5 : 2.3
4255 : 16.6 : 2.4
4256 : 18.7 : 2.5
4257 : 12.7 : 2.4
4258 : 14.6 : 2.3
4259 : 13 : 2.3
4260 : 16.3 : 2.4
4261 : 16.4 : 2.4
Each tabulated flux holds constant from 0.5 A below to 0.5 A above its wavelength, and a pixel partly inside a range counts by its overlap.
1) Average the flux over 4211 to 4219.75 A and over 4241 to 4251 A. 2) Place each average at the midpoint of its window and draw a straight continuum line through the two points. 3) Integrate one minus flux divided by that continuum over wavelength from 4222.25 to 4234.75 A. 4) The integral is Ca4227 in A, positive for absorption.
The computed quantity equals 1.16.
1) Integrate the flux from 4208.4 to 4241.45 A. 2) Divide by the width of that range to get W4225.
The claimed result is 14.9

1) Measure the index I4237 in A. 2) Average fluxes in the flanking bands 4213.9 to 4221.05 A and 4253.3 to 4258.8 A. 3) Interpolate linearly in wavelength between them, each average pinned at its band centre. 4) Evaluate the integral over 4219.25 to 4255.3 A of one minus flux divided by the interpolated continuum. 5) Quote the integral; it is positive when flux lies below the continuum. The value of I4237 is 0.87 A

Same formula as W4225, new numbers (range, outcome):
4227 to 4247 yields 15.7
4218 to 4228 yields 14.2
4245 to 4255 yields 14.7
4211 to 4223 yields 15.4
